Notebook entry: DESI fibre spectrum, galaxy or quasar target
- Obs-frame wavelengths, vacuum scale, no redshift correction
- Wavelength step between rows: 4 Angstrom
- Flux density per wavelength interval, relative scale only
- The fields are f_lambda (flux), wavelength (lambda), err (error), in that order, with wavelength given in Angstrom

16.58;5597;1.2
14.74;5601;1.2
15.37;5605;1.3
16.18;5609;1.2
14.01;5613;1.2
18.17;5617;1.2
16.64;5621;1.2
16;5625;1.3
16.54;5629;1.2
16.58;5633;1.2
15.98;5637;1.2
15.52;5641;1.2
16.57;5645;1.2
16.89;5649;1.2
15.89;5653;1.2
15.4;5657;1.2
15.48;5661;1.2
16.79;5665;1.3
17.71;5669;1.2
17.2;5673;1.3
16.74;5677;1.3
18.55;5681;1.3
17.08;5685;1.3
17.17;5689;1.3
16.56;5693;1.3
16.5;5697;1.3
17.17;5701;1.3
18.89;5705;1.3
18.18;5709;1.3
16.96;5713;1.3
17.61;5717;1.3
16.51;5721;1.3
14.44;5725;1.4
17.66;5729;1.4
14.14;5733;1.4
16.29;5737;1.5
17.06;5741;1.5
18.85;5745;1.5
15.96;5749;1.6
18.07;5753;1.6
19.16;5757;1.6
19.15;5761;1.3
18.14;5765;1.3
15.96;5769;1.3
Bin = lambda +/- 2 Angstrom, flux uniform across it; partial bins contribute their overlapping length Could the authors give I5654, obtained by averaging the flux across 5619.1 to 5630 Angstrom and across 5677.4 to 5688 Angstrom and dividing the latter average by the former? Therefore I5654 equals 1.1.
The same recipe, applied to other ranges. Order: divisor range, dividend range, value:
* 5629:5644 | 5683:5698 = 1.04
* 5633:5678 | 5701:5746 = 1.03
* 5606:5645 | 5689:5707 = 1.07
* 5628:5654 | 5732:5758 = 1.05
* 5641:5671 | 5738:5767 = 1.10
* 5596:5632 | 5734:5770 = 1.10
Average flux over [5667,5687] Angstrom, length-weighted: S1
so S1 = 17.5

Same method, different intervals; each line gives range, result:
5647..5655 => 16.4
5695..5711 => 17.7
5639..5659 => 16.1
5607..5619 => 16.1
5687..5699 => 16.7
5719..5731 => 16.2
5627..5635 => 16.6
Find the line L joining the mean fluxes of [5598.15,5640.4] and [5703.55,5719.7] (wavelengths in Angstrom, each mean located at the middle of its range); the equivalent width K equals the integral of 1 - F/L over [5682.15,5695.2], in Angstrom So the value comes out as 0.25 Angstrom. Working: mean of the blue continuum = 16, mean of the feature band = 17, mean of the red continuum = 17.8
